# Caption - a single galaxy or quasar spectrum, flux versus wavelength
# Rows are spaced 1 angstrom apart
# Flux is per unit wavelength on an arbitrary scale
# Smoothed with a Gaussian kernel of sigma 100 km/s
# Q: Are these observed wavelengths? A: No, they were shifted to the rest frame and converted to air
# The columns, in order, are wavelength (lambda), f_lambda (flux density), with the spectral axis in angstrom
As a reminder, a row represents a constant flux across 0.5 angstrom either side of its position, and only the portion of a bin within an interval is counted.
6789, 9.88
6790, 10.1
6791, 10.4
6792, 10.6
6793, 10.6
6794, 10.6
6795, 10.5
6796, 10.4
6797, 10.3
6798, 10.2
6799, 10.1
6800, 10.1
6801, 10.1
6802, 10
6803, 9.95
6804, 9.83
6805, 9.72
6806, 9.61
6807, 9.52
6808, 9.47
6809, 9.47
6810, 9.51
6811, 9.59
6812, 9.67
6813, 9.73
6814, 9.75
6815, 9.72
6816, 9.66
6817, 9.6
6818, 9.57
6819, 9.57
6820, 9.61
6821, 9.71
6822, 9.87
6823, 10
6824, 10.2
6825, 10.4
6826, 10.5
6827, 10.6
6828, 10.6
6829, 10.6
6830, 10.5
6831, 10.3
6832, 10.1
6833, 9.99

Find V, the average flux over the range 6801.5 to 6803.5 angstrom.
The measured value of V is 9.97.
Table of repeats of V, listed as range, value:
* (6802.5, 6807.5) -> 9.73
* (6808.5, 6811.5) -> 9.52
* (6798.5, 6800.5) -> 10.1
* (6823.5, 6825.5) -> 10.3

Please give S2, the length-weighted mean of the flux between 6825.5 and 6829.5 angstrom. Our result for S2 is 10.6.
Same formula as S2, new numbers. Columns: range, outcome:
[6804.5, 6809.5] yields 9.56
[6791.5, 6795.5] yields 10.6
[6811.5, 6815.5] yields 9.72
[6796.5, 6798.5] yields 10.2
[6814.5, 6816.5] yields 9.69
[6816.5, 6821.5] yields 9.61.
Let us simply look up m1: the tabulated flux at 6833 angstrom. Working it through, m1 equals 9.99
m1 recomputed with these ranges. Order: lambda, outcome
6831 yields 10.3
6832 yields 10.1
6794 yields 10.6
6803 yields 9.95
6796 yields 10.4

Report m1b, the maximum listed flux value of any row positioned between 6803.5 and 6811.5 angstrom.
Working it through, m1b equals 9.83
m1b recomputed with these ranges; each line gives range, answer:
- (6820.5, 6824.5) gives 10.2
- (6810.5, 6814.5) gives 9.75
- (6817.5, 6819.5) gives 9.57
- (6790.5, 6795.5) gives 10.6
